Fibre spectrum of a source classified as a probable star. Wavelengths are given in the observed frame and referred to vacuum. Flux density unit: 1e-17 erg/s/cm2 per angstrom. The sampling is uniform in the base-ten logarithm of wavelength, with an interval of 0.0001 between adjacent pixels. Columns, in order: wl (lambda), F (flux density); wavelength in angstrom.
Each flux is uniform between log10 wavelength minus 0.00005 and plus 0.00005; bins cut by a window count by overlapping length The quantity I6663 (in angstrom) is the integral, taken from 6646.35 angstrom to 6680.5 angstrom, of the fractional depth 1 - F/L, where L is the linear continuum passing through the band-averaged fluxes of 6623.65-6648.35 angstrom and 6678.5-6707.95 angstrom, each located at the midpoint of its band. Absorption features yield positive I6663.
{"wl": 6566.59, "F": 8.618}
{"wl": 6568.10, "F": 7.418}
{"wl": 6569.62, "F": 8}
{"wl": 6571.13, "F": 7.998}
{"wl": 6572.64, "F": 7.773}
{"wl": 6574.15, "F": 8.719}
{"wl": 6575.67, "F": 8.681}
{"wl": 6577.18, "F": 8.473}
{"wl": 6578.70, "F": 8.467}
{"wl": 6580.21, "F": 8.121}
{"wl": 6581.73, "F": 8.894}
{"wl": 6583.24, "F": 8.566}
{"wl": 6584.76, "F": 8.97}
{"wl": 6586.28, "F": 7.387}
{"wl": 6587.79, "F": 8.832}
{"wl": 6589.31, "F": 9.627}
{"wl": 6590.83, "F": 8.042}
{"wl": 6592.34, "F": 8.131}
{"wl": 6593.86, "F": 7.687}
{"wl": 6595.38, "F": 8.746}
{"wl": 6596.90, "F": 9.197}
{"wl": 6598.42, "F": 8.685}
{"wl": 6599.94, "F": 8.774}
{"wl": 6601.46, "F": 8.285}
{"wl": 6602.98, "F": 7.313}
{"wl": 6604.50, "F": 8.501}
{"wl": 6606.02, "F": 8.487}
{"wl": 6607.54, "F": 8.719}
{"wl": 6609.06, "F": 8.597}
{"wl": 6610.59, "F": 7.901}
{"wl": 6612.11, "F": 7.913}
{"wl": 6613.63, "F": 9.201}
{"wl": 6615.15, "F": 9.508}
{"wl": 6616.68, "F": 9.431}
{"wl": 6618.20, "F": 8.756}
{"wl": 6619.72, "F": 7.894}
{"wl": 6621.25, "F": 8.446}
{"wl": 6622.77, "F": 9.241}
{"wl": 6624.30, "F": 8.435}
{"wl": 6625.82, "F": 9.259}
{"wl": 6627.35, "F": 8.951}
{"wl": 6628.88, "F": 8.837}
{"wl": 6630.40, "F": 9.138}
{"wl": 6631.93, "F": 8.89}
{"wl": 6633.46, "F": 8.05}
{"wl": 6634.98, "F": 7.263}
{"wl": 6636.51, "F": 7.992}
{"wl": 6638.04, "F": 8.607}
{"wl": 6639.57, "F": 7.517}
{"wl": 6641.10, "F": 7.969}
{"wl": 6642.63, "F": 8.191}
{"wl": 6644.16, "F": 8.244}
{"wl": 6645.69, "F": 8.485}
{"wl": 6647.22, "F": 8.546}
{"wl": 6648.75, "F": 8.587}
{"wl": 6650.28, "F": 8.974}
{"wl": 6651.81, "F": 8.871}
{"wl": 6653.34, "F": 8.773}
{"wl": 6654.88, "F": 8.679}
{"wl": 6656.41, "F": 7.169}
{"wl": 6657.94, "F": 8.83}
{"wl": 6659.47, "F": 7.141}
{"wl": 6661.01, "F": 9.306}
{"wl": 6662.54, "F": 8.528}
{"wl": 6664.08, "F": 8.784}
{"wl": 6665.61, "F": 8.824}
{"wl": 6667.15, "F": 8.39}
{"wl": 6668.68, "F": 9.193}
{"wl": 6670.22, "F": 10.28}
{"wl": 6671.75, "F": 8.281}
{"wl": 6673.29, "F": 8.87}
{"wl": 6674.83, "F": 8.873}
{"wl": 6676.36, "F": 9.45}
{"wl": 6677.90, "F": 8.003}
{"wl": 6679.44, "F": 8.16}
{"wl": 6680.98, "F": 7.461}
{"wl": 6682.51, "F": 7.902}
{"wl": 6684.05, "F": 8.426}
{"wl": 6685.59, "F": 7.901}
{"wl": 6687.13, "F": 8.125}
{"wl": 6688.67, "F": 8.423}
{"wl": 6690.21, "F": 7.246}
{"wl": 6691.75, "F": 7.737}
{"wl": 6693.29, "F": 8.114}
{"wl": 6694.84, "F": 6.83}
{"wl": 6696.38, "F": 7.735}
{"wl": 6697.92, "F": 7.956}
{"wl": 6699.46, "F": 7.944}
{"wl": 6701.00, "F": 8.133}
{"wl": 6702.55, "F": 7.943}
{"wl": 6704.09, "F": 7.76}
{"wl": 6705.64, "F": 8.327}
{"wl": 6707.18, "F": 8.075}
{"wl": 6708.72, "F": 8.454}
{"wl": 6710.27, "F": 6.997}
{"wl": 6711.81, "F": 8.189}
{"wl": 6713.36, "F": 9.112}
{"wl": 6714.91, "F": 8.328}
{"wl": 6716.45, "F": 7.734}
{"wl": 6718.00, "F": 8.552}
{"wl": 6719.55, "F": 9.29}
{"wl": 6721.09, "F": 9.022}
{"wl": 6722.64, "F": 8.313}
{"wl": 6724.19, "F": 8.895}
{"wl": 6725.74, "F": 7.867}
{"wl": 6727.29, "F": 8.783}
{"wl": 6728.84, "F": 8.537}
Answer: -2.0 angstrom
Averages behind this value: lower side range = 8.4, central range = 8.65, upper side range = 7.91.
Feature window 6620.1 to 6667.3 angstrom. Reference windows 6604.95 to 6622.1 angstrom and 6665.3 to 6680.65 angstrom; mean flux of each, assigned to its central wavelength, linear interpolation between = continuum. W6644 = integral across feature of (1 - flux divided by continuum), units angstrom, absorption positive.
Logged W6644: 1.3 angstrom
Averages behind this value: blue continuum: 8.63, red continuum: 8.79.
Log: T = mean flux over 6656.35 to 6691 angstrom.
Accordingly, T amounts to 8.44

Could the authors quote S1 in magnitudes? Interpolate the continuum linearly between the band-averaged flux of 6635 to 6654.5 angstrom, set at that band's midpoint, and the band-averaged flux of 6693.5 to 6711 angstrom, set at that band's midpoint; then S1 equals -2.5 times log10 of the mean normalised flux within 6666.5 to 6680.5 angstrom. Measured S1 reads -0.09 mag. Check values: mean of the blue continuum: 8.35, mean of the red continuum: 7.84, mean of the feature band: 8.81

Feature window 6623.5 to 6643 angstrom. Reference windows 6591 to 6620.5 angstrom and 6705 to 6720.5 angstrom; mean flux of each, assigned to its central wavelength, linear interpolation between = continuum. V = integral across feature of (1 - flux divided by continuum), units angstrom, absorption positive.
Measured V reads 0.14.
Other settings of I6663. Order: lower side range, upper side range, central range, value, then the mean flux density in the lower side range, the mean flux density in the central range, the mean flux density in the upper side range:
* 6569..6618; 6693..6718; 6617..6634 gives -0.80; 8.49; 8.75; 7.99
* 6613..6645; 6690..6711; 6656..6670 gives -0.62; 8.56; 8.57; 7.82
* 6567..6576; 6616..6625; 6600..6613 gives 0.41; 8.09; 8.26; 8.7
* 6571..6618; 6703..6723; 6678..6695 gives 0.95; 8.51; 7.89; 8.32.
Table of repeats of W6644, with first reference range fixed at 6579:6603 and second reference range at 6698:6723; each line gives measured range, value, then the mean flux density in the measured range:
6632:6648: 0.52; 8.12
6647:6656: -0.34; 8.69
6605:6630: -0.86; 8.73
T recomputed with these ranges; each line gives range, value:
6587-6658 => 8.51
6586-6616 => 8.5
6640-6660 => 8.35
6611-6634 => 8.79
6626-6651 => 8.41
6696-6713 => 7.99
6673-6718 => 8.08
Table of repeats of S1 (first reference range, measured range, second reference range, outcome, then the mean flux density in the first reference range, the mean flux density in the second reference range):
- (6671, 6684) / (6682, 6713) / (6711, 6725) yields 0.07 mag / 8.38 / 8.6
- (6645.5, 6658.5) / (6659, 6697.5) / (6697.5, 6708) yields -0.01 mag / 8.55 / 8.03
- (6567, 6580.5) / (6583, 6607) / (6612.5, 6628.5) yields 0.01 mag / 8.2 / 8.89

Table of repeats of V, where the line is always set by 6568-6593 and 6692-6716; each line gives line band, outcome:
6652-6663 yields -0.3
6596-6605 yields -0.2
